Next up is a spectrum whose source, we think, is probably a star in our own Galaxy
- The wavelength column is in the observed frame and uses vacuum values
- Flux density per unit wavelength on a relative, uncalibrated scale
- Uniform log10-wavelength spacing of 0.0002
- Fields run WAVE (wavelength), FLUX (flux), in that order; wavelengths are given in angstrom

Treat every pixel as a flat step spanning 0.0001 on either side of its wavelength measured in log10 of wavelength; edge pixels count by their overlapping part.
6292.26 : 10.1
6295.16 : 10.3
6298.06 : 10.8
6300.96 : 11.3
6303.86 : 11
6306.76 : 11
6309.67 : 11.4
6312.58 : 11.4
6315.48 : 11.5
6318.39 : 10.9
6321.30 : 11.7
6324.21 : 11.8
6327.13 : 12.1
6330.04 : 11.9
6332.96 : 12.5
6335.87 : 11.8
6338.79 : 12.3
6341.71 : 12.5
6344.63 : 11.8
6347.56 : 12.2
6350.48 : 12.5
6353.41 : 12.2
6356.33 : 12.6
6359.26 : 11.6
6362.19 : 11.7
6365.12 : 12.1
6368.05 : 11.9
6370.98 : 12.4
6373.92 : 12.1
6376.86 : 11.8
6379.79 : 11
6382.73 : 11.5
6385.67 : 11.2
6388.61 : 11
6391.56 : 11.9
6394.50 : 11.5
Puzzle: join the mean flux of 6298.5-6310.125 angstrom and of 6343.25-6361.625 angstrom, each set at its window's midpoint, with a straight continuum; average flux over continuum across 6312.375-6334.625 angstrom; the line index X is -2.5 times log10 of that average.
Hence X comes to -0.02 mag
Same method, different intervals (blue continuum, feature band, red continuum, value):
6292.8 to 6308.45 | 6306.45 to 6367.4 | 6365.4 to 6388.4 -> -0.06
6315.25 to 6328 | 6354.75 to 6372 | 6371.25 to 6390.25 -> -0.05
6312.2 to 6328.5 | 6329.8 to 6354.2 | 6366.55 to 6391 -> -0.06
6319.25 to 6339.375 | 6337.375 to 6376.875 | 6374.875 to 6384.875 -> -0.04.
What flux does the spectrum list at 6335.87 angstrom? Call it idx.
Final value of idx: 11.8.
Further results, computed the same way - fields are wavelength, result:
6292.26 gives 10.1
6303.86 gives 11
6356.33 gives 12.6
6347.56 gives 12.2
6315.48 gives 11.5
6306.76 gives 11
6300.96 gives 11.3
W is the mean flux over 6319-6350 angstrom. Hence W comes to 12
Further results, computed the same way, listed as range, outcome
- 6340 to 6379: 12.1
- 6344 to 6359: 12.2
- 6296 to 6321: 11.2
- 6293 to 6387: 11.7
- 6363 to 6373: 12.1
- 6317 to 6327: 11.5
